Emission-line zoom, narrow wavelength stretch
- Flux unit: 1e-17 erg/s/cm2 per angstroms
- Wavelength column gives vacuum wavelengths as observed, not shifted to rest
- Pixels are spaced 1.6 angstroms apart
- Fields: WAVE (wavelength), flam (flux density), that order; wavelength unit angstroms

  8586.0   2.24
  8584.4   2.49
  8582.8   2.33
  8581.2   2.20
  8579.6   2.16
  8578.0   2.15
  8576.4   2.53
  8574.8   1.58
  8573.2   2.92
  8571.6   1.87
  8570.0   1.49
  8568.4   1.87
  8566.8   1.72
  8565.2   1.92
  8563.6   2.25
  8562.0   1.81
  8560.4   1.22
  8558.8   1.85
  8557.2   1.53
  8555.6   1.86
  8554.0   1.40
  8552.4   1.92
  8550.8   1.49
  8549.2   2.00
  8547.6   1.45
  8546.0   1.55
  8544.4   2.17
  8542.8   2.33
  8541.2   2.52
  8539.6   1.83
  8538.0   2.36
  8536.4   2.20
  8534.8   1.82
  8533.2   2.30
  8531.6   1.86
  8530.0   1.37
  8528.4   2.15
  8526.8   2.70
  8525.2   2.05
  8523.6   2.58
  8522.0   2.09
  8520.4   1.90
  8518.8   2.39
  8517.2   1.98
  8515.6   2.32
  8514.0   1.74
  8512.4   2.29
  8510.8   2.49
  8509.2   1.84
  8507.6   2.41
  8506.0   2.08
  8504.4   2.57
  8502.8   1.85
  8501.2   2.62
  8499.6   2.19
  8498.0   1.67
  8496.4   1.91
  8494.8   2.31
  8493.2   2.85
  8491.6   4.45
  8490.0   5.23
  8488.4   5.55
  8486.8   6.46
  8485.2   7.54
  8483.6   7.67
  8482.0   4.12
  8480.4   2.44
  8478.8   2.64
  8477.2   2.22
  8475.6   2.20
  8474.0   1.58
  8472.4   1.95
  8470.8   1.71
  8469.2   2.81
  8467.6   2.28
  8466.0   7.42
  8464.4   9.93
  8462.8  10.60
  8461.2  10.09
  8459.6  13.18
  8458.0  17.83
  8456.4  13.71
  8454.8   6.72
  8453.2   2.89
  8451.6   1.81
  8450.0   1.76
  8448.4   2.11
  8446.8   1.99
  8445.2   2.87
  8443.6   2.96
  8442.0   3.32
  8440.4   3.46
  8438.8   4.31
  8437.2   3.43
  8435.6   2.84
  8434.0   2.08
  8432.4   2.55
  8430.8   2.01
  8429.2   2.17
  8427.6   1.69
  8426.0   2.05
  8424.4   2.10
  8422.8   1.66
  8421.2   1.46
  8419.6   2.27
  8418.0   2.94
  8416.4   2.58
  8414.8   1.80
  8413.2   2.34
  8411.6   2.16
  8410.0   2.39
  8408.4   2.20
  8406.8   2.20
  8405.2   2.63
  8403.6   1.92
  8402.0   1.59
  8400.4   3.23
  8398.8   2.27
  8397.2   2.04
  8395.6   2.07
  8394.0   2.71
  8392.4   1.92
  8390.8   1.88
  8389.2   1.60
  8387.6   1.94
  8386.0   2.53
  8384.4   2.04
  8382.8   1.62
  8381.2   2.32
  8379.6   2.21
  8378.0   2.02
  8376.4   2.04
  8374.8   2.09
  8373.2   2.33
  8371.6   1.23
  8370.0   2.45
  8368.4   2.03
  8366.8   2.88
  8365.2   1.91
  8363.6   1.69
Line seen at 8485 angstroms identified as [N II] 6583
